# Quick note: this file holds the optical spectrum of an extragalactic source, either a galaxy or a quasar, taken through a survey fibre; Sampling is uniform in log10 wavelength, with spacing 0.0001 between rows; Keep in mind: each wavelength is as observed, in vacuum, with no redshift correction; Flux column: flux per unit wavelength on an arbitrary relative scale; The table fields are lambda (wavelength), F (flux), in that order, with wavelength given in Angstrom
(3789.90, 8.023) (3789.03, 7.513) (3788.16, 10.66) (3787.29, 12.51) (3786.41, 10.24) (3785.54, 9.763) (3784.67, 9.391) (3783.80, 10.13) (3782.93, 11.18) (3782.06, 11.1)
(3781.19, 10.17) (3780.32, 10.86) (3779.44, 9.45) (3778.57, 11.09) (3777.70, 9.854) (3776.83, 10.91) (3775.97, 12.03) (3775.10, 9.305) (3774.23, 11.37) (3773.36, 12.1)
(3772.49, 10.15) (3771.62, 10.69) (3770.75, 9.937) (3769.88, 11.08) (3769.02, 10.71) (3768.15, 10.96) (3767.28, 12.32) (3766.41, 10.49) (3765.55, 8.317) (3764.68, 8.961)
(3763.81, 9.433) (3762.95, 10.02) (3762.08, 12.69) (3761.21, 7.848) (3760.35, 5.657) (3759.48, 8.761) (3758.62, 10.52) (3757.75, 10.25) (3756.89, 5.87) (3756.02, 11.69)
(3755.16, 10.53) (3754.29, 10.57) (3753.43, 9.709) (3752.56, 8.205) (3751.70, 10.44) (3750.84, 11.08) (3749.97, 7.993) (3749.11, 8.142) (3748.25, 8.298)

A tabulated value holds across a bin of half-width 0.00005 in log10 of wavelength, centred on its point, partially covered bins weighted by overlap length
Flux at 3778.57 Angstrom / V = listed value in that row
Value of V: 11.09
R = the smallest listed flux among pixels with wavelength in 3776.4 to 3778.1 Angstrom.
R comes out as 9.854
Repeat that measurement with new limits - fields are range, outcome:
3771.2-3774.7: 10.15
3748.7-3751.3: 7.993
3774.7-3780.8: 9.305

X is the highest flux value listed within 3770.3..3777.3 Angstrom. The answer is 12.1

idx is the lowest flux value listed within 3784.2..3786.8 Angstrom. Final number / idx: 9.391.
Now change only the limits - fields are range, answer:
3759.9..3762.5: 5.657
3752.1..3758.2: 5.87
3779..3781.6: 9.45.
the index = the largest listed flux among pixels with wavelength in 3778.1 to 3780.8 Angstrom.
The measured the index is 11.09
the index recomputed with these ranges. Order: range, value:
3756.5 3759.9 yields 10.52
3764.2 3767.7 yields 12.32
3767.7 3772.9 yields 11.08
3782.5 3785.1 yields 11.18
